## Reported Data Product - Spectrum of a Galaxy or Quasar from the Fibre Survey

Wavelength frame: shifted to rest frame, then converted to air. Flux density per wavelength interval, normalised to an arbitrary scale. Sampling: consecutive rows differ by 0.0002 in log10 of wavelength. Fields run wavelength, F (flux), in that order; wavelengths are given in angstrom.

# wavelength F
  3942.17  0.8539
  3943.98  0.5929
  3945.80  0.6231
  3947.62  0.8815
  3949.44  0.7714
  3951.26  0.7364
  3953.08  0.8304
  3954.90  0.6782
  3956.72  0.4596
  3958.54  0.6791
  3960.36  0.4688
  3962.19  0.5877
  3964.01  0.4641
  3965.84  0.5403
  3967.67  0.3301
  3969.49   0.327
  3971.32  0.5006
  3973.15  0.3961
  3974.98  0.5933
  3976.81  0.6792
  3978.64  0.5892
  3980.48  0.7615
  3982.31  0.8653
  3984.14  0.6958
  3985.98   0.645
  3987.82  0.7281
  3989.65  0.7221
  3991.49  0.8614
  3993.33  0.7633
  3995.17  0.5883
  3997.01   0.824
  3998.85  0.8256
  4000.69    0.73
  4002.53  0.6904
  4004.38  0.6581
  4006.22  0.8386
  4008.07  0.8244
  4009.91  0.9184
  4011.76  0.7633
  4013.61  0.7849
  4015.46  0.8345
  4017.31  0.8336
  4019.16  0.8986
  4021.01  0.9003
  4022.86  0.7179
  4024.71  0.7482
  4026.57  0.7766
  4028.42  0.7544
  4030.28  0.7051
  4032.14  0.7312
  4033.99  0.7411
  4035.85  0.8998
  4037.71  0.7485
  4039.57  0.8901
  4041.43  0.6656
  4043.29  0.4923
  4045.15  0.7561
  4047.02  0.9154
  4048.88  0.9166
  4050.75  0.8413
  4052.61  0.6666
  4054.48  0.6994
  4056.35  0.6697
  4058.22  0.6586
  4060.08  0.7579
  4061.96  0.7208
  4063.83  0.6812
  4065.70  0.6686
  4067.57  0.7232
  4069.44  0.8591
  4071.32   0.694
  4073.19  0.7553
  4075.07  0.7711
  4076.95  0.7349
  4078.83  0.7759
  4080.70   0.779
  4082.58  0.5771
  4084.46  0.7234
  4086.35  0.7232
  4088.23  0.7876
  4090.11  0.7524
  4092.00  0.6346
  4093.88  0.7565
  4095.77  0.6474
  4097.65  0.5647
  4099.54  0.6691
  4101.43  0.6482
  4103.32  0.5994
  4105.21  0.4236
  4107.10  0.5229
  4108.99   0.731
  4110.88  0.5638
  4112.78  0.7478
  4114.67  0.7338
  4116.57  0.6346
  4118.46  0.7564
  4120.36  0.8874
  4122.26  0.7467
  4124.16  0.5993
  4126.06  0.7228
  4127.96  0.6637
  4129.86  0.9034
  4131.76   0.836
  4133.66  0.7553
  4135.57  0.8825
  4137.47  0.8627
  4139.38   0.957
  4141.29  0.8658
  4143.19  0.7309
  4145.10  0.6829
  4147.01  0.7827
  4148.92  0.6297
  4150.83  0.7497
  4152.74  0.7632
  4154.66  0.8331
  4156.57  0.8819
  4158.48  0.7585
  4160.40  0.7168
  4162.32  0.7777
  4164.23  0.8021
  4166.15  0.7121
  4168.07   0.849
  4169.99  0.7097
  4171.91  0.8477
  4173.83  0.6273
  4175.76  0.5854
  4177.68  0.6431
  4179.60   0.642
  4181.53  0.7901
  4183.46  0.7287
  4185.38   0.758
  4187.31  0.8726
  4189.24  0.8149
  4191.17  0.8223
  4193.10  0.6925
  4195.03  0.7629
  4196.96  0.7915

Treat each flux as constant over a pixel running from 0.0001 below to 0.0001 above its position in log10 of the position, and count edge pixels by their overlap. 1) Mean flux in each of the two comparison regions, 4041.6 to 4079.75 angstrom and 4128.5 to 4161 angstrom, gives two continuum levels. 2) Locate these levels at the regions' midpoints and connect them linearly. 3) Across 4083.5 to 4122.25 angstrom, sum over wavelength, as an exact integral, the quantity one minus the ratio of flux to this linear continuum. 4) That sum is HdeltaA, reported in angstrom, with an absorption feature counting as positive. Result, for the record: 4.6 angstrom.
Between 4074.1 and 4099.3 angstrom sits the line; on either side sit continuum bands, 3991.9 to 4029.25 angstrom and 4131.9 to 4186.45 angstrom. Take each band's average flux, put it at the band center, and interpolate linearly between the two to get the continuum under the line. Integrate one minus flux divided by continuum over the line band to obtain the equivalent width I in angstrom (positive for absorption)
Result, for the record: 2.1 angstrom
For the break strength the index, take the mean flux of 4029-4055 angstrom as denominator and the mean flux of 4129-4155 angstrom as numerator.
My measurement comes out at 1.05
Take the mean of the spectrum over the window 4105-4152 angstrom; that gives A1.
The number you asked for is 0.74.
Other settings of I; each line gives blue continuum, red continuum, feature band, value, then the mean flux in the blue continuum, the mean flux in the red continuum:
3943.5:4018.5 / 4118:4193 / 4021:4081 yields -2.8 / 0.682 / 0.767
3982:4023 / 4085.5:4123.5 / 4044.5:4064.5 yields -0.7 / 0.779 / 0.676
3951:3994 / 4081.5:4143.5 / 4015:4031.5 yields -3.6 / 0.619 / 0.716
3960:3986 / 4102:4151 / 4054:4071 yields -1.4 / 0.562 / 0.729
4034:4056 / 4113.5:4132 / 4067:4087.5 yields 0.5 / 0.768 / 0.745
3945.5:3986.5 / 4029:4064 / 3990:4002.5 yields -1.8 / 0.613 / 0.746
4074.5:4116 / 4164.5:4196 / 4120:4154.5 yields -3.4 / 0.674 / 0.742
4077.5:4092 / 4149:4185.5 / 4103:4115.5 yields 1.9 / 0.725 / 0.743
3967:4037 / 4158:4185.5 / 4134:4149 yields -1.6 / 0.724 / 0.728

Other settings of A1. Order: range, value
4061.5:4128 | 0.694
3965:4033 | 0.713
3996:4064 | 0.77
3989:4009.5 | 0.761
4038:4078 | 0.74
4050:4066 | 0.707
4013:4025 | 0.822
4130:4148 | 0.821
